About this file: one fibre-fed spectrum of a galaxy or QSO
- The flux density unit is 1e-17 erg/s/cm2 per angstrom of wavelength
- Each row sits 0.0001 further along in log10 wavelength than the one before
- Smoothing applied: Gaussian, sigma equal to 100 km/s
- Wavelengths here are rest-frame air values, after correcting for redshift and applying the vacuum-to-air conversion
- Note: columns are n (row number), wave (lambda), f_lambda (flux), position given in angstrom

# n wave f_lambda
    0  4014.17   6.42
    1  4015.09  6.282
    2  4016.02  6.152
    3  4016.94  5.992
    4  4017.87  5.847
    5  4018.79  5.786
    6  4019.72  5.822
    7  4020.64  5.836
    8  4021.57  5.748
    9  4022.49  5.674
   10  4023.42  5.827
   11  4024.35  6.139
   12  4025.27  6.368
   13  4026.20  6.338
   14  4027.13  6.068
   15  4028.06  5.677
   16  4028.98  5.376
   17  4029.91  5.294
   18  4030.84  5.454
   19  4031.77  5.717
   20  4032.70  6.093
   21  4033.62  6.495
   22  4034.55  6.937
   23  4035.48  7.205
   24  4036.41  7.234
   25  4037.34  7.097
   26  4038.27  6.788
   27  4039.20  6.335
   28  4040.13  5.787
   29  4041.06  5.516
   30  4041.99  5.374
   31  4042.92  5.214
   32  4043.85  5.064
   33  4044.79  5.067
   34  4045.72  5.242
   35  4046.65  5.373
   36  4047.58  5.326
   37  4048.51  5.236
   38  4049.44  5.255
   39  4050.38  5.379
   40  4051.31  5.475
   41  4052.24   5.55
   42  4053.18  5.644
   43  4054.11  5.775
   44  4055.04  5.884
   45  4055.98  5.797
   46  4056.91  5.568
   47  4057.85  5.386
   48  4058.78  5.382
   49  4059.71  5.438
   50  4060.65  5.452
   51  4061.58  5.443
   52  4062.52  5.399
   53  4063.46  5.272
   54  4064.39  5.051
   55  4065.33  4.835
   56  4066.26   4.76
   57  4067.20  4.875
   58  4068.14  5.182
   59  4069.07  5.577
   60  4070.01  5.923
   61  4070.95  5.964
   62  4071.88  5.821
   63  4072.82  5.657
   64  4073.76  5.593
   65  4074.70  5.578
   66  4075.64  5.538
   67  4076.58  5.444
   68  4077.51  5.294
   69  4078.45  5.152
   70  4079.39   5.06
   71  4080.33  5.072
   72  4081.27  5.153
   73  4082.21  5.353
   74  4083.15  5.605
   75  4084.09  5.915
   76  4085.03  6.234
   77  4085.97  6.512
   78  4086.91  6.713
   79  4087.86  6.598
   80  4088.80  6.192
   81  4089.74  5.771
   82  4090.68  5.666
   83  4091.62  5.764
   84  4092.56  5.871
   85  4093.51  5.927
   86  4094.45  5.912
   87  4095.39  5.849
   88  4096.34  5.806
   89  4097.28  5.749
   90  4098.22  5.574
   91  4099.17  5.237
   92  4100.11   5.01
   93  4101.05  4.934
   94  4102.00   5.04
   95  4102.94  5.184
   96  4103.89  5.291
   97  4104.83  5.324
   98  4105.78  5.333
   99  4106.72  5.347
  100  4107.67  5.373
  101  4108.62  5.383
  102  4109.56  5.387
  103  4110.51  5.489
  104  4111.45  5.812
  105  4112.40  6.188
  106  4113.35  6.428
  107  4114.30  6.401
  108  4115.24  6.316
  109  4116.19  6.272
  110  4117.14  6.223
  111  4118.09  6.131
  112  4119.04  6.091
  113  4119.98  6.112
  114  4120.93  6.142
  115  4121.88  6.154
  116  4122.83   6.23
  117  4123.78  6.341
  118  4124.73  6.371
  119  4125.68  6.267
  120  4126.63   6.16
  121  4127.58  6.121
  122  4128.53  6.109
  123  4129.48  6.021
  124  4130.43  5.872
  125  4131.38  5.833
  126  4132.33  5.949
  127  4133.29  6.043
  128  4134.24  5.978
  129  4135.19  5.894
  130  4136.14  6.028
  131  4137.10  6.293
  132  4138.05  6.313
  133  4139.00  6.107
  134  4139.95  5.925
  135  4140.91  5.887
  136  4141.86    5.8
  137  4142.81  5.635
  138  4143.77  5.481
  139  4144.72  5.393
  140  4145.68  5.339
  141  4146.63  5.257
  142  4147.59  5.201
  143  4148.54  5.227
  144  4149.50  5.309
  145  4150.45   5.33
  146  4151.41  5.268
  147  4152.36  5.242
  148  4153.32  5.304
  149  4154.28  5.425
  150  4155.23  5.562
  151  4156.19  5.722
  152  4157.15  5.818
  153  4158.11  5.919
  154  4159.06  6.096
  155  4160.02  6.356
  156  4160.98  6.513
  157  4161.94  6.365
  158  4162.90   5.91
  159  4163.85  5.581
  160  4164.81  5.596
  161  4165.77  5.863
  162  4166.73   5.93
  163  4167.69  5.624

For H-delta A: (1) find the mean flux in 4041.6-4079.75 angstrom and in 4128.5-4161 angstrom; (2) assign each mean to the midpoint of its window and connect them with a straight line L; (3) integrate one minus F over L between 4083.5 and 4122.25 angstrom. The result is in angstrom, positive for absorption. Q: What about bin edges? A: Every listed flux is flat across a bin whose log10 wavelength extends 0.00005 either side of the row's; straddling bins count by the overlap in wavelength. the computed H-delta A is -1.7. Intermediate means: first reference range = 5.4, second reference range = 5.74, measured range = 5.82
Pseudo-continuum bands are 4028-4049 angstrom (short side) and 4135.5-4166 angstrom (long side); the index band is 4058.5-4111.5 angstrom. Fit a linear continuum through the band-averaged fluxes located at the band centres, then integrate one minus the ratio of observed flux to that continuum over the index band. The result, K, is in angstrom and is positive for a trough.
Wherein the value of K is 2.6 angstrom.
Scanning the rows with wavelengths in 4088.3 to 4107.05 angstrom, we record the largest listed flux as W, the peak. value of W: 6.192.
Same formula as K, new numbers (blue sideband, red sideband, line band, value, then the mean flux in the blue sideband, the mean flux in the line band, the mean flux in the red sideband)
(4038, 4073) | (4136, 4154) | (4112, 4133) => -2.32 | 5.47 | 6.17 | 5.58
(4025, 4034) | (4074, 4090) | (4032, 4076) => 1.09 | 5.87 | 5.66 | 5.71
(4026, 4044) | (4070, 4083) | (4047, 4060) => 0.65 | 6.07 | 5.51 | 5.46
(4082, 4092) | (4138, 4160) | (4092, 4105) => 1.05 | 6.05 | 5.48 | 5.59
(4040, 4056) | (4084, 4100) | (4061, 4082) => 1.29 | 5.42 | 5.35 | 5.94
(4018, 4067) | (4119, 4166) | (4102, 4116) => 0.37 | 5.71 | 5.65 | 5.85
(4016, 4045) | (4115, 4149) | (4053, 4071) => 1.69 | 5.98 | 5.41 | 5.96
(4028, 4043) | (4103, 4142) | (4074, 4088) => 0.89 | 6.13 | 5.66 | 5.96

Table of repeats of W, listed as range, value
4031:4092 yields 7.234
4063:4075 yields 5.964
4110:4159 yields 6.428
